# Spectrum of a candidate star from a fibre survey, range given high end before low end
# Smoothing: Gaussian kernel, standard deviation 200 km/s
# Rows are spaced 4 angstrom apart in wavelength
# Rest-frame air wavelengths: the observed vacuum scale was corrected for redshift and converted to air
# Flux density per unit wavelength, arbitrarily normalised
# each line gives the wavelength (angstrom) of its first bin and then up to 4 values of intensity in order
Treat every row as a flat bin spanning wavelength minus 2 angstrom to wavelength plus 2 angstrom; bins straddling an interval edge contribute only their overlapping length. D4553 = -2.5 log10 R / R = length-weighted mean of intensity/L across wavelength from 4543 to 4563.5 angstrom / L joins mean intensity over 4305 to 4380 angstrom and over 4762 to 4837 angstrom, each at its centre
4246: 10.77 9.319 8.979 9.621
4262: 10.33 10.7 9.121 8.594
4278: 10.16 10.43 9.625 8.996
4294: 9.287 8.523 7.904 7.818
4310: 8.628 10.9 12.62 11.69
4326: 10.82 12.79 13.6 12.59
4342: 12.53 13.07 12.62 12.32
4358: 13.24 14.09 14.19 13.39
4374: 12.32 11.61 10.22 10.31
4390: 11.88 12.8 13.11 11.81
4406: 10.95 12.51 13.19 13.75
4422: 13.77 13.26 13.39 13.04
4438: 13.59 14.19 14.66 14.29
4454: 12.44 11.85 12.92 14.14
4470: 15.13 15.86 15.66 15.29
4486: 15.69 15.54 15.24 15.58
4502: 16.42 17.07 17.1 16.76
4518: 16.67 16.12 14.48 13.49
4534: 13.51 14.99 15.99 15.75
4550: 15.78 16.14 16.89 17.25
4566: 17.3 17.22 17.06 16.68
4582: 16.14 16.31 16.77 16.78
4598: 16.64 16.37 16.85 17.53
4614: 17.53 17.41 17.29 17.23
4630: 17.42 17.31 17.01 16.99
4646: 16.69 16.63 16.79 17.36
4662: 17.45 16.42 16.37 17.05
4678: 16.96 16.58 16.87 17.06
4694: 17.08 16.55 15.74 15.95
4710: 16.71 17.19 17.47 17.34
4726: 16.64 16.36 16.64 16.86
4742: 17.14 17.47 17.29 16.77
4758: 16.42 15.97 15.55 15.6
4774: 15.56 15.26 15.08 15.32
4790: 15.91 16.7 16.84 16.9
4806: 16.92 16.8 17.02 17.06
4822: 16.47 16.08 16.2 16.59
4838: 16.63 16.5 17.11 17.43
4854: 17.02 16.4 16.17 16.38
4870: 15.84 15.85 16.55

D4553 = -0.162 mag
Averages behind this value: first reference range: 12.2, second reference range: 16.2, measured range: 16.3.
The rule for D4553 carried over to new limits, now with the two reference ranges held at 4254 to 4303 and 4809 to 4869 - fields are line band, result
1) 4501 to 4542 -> -0.24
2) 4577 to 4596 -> -0.23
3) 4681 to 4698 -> -0.15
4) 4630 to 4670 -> -0.19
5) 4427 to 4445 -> -0.18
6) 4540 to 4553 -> -0.23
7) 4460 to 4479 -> -0.23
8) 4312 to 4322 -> -0.18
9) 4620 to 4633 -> -0.24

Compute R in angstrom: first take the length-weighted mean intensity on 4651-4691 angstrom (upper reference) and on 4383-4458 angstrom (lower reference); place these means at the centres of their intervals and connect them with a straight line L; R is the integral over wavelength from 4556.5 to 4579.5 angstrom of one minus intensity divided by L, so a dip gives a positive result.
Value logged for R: -2.8 angstrom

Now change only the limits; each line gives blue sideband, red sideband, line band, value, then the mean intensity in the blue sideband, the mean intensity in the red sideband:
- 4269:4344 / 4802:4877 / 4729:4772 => -2.8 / 10.4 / 16.6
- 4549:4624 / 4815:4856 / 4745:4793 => 2.2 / 16.9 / 16.7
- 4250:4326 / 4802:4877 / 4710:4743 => -3.8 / 9.68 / 16.6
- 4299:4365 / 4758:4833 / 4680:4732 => -4.8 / 11.7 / 16.2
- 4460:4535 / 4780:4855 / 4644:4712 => -2.8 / 15.4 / 16.6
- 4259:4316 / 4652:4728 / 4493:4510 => -3.7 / 9.36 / 16.8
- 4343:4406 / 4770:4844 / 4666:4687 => -2.2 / 12.4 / 16.3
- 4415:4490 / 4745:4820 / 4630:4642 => -1.4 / 14.1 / 16.3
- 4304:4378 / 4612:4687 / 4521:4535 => 0.7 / 12.2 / 17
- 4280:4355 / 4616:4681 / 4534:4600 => -3.8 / 10.9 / 17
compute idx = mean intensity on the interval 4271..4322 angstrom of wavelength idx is 9.54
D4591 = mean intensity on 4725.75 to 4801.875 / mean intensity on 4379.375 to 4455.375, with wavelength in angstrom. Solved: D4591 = 1.27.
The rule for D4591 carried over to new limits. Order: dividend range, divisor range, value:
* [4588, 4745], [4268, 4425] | 1.47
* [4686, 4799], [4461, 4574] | 1.04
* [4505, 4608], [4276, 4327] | 1.66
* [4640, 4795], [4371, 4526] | 1.19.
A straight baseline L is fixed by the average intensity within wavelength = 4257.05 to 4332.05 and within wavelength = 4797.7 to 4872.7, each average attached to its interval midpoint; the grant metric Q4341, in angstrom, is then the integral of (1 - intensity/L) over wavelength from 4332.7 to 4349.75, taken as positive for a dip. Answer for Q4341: -3.9 angstrom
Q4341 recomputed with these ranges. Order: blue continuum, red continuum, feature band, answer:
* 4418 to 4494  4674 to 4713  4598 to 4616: -1.46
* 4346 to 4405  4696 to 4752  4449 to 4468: 0.56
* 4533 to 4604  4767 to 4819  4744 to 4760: -0.75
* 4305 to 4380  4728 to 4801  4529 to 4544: -0.52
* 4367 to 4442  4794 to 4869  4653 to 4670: -2.15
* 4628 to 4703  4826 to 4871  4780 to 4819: 0.49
